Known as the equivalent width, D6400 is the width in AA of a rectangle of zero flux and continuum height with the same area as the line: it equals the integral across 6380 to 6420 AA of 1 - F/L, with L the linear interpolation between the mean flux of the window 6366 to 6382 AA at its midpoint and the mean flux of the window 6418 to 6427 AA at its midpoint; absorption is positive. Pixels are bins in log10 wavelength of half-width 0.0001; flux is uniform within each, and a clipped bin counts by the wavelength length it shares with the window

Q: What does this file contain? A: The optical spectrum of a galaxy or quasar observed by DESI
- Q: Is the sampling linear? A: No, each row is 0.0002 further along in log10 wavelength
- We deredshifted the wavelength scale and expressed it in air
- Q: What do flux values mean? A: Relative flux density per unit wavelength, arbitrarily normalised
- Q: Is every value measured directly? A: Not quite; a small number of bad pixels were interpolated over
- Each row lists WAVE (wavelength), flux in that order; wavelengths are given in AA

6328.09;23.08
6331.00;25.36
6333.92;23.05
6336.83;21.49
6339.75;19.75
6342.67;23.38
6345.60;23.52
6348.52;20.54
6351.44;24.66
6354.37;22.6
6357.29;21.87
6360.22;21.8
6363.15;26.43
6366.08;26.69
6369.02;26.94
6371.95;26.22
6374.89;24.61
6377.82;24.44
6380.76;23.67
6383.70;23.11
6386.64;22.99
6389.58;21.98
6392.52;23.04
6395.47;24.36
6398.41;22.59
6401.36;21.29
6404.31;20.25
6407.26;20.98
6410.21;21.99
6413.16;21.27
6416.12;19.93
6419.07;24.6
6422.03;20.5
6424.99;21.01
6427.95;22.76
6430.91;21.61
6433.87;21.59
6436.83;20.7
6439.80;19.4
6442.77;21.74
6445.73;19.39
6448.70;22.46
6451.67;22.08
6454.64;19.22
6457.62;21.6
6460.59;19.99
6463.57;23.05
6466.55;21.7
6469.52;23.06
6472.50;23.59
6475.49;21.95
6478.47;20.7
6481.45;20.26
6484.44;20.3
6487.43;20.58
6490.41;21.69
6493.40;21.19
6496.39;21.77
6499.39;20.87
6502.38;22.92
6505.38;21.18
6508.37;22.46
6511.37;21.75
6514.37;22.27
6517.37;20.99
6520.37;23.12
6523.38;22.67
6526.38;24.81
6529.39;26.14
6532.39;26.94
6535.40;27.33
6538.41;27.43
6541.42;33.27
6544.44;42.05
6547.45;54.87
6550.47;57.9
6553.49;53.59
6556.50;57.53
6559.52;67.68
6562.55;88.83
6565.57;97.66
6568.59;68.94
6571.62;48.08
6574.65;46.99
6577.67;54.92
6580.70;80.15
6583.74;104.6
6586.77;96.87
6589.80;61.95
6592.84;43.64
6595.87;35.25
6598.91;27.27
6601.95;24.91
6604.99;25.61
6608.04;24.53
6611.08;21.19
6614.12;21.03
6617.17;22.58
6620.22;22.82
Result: 2.2 AA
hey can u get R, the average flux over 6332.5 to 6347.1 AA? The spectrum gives 22.2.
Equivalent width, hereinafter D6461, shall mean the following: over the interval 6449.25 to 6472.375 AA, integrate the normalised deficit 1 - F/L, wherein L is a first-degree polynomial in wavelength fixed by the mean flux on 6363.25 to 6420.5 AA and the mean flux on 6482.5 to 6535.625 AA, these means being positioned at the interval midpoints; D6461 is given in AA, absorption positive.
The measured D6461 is 1.2 AA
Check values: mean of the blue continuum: 23.3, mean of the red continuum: 22.6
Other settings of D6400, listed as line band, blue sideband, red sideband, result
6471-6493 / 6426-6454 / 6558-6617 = 6.6 AA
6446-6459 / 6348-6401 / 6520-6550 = 3.1 AA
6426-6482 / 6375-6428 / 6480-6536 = 2.5 AA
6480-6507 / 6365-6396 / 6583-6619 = 9.6 AA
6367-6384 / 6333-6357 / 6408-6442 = -2.3 AA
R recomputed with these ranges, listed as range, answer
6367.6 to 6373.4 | 26.6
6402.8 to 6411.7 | 21.1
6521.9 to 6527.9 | 23.8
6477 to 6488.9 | 20.5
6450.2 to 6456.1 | 20.7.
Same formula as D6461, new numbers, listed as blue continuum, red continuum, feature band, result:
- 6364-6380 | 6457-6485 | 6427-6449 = 1.8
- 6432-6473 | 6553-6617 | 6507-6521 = 5.6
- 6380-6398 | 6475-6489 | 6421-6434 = 0.4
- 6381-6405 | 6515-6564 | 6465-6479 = 4.3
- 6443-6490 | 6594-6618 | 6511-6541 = -2.0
